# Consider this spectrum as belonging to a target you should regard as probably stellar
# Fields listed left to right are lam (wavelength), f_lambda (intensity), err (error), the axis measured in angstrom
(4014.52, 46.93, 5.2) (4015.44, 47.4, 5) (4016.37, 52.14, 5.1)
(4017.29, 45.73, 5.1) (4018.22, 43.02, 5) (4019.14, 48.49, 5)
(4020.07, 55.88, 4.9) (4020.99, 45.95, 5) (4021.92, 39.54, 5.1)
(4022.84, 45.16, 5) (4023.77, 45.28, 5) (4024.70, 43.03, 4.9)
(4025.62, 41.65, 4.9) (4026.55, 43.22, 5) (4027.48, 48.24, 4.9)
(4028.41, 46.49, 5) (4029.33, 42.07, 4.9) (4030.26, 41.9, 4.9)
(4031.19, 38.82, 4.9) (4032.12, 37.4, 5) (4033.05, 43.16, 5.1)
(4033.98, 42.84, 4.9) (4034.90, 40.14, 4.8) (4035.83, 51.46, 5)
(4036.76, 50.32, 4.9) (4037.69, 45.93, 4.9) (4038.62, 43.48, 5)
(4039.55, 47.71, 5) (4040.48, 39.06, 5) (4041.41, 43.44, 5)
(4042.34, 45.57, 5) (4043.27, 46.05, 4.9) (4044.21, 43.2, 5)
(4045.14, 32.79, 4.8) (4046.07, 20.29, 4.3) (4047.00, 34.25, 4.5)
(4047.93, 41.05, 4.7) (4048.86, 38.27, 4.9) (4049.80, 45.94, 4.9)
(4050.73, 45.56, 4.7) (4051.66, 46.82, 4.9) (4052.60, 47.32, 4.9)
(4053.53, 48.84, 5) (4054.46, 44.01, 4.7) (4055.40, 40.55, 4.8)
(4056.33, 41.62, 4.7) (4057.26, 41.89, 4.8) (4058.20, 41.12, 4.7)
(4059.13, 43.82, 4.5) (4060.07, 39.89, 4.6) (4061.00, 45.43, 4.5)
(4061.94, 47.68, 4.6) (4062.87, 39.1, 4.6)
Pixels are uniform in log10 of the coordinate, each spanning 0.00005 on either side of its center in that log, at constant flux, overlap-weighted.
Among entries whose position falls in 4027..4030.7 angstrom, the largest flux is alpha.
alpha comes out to 48.24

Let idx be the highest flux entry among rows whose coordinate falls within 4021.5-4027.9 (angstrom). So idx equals 48.24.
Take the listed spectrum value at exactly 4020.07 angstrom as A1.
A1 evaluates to 55.88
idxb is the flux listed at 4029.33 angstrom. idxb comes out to 42.07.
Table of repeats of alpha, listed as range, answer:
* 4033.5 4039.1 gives 51.46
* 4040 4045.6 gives 46.05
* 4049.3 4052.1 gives 46.82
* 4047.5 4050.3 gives 45.94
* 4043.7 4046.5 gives 43.2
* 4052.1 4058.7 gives 48.84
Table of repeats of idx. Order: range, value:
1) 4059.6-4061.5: 45.43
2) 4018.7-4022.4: 55.88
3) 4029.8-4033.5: 43.16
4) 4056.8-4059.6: 43.82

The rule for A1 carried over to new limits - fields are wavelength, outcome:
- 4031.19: 38.82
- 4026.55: 43.22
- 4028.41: 46.49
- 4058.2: 41.12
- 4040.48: 39.06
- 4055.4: 40.55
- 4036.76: 50.32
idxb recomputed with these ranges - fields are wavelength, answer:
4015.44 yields 47.4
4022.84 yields 45.16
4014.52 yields 46.93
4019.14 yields 48.49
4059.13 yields 43.82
